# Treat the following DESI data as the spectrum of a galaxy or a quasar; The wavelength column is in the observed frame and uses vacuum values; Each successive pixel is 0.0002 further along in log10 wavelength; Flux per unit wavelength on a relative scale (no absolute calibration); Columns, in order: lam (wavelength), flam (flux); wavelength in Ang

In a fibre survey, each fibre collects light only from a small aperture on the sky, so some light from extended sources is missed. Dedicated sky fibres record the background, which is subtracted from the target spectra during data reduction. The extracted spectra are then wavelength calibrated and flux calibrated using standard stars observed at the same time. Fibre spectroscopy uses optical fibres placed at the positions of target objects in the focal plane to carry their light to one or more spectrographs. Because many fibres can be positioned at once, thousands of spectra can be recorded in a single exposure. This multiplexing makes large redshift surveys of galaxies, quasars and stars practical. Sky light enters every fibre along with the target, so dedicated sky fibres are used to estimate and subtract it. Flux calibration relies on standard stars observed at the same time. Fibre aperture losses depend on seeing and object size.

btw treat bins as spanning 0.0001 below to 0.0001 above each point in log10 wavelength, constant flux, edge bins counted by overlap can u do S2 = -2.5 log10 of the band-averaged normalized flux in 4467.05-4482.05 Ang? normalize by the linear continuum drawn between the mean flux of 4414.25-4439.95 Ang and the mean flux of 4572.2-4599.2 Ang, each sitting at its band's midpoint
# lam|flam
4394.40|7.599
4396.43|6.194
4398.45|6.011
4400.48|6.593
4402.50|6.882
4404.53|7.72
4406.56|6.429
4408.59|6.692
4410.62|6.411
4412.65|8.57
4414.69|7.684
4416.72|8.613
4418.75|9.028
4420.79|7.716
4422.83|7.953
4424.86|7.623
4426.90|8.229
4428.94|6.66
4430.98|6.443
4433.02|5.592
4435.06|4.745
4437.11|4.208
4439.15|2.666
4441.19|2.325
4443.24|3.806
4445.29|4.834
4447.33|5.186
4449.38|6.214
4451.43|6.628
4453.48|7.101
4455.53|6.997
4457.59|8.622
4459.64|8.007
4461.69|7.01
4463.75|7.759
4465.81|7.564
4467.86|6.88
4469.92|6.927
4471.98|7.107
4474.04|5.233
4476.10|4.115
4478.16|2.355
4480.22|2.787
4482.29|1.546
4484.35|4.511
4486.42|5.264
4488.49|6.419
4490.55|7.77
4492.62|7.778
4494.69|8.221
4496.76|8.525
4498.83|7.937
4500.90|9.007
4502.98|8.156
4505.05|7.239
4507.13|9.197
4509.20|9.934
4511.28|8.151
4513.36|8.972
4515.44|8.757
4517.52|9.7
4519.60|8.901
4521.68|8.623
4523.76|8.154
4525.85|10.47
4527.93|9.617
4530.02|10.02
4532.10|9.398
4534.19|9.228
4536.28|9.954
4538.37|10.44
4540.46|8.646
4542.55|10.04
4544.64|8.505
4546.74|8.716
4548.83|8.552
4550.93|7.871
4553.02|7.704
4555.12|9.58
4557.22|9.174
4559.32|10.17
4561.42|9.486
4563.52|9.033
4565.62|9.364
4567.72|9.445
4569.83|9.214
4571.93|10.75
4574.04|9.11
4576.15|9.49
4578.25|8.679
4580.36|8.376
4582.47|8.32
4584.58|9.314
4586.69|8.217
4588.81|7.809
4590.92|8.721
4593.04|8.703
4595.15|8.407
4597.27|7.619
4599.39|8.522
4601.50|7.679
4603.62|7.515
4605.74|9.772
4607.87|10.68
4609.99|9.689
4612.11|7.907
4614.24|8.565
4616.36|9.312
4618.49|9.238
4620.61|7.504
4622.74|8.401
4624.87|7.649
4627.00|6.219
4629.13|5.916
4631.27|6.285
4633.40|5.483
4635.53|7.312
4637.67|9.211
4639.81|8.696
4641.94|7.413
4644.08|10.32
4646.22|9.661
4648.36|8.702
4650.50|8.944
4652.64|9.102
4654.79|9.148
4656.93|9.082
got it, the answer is 0.440 mag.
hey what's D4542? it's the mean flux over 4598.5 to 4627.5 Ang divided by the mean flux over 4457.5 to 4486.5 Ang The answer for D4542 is 1.5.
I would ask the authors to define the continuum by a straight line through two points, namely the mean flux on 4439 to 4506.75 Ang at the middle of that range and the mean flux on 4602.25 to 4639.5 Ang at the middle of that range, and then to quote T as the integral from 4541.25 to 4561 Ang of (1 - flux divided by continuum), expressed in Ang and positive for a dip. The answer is -4.8 Ang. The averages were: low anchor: 6.21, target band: 8.94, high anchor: 8.05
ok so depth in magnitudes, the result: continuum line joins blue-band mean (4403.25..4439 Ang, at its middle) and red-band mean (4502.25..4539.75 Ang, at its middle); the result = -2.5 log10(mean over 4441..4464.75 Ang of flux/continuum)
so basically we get 0.21 mag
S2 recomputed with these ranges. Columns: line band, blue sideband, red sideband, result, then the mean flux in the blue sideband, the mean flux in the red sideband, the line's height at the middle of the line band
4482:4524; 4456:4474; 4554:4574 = 0.050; 7.34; 9.55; 8.19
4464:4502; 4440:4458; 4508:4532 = 0.195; 5.62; 9.22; 7.34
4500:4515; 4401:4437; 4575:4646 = -0.131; 7.15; 8.29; 7.67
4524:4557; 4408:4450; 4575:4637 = -0.230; 6.24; 8.19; 7.47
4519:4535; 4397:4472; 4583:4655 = -0.238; 6.62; 8.33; 7.48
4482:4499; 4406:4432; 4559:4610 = 0.234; 7.56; 8.93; 8.15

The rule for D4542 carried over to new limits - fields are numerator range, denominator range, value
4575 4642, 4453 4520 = 1.16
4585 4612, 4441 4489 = 1.51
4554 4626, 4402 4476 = 1.35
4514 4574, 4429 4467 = 1.57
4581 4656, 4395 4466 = 1.27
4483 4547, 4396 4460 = 1.32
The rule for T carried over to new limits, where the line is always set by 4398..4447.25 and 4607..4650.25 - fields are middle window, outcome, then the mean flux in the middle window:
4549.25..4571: -4.3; 9.1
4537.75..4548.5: -2.5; 9.18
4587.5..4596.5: -0.6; 8.37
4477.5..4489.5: 5.3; 3.85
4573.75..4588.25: -1.8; 8.74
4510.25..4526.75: -3.9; 8.95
